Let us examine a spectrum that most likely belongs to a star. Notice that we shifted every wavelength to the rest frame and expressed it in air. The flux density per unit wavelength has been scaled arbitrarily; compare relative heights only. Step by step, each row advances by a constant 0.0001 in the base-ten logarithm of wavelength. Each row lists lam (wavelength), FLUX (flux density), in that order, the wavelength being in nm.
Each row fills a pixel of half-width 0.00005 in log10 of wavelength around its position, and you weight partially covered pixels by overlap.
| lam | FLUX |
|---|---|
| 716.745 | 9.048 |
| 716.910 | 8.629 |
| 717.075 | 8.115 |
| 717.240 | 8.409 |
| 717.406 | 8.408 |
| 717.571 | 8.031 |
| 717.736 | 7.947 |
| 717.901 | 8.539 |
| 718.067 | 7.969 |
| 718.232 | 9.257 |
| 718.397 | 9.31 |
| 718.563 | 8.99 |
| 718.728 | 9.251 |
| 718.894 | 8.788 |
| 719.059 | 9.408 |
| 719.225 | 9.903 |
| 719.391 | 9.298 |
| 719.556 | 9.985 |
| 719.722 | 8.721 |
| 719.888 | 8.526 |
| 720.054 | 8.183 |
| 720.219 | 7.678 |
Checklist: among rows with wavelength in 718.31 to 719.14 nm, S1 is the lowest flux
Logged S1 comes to 8.788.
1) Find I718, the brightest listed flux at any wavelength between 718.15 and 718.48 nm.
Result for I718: 9.31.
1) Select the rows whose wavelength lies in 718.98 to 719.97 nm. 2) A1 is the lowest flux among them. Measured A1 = 8.526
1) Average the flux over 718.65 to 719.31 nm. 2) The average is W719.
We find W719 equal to 9.33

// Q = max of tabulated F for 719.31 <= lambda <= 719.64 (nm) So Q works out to 9.985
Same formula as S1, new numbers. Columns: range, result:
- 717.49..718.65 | 7.947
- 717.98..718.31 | 7.969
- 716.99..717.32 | 8.115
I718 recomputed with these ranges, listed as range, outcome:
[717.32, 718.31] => 9.257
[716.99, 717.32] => 8.409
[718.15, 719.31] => 9.903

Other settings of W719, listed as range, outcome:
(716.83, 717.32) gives 8.39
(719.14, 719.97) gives 9.28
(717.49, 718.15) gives 8.13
